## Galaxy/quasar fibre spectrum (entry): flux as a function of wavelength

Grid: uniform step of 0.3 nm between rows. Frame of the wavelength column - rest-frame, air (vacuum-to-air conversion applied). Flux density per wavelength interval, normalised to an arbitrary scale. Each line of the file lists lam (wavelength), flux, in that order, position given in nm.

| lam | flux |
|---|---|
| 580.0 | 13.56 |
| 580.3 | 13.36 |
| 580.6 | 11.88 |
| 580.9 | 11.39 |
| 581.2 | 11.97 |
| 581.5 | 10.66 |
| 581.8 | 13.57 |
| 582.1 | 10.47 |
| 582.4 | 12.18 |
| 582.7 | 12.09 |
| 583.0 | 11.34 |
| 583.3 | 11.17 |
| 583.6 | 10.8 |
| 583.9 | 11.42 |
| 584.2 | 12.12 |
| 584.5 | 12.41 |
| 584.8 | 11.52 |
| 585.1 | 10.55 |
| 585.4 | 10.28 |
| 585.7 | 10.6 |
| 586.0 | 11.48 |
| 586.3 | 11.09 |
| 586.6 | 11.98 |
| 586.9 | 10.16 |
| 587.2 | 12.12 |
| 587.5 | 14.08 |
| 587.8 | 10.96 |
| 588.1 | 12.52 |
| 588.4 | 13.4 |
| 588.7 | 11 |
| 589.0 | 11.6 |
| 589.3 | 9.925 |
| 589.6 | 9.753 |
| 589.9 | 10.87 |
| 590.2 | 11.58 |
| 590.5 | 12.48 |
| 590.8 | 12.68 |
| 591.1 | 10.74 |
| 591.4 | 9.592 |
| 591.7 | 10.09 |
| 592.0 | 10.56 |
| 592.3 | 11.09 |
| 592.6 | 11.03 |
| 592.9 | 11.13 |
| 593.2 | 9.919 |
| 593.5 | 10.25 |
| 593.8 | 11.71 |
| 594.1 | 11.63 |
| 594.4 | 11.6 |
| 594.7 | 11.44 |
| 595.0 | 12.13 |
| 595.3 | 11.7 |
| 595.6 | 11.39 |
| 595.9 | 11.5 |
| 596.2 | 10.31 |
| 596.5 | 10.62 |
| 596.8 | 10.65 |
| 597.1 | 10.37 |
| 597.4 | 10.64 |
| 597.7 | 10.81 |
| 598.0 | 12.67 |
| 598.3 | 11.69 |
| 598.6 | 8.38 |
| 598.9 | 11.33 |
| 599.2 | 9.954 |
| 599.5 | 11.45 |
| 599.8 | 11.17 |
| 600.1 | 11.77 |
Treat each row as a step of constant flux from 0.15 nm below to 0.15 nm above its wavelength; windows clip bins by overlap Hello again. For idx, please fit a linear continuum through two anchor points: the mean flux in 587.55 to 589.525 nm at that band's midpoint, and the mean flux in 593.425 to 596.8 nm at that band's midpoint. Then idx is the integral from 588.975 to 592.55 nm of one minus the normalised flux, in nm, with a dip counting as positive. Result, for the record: 0.19 nm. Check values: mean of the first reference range 11.6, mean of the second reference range 11.3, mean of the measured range 10.9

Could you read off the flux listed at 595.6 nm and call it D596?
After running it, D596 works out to 11.39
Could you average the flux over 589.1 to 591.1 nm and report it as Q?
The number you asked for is 11.2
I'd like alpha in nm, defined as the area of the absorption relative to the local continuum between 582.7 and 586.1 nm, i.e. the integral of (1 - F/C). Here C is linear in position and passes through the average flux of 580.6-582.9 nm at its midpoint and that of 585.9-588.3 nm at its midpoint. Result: 0.15 nm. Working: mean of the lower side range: 11.8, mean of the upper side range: 11.8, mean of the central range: 11.3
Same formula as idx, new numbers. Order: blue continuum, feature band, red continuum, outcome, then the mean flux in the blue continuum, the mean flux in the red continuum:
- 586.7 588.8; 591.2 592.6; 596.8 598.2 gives 0.15 nm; 12.1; 11.1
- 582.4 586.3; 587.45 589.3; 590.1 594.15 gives -0.13 nm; 11.3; 11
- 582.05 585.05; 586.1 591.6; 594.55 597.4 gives -0.05 nm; 11.6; 11.1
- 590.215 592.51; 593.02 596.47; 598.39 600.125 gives -0.11 nm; 11.1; 10.6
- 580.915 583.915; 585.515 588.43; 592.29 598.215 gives -0.09 nm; 11.6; 11.1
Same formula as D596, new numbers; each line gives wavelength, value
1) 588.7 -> 11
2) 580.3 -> 13.36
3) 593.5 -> 10.25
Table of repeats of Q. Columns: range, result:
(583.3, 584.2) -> 11.3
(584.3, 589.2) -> 11.6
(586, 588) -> 11.7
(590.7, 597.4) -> 11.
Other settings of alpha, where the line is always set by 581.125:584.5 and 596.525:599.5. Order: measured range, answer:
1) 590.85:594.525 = 0.08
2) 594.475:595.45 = -0.07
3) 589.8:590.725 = -0.05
